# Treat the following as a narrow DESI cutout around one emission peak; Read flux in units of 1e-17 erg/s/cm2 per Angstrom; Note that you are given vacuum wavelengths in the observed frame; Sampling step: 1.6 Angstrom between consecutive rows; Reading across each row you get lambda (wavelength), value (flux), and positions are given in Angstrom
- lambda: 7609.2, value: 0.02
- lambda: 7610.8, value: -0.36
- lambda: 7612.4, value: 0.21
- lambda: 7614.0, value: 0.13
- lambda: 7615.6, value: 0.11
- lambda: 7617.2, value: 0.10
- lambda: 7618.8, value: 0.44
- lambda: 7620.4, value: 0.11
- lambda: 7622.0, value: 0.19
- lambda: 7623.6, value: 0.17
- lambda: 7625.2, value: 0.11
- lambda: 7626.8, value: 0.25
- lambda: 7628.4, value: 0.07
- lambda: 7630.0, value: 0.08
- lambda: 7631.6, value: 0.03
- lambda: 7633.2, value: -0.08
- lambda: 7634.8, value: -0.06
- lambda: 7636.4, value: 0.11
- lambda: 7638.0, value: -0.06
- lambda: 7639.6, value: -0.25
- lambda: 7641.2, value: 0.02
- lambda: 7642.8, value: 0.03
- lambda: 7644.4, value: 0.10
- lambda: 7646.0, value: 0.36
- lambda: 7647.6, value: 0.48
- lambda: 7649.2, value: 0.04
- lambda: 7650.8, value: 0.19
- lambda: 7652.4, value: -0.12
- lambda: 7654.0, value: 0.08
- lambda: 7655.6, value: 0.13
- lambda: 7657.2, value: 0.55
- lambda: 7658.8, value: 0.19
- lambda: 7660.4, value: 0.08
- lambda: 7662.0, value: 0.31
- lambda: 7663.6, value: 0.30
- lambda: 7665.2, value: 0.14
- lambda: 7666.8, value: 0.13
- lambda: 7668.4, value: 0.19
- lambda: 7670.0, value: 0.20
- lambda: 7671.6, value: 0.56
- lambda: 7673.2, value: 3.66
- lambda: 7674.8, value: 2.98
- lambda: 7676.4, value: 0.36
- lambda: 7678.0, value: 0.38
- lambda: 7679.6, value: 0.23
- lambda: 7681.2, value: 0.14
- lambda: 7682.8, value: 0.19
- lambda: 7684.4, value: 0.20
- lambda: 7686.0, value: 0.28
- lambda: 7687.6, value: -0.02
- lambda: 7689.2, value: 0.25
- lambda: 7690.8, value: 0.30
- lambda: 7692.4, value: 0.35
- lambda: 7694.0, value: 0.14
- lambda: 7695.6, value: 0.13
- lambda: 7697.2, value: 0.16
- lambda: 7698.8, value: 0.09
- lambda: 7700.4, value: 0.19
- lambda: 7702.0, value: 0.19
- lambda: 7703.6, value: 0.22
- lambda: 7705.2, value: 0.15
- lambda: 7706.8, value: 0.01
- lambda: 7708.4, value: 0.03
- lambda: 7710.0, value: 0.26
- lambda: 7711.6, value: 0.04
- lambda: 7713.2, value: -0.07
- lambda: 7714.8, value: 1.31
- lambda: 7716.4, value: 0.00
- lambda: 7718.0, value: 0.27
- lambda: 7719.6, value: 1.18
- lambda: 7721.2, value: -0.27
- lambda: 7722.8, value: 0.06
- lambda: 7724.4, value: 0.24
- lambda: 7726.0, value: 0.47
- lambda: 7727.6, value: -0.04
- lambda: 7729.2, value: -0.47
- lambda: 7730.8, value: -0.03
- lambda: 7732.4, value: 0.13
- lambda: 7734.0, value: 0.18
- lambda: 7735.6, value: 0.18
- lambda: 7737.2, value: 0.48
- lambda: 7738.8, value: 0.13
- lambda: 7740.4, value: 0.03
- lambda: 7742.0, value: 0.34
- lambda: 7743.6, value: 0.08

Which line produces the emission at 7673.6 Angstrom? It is Halpha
